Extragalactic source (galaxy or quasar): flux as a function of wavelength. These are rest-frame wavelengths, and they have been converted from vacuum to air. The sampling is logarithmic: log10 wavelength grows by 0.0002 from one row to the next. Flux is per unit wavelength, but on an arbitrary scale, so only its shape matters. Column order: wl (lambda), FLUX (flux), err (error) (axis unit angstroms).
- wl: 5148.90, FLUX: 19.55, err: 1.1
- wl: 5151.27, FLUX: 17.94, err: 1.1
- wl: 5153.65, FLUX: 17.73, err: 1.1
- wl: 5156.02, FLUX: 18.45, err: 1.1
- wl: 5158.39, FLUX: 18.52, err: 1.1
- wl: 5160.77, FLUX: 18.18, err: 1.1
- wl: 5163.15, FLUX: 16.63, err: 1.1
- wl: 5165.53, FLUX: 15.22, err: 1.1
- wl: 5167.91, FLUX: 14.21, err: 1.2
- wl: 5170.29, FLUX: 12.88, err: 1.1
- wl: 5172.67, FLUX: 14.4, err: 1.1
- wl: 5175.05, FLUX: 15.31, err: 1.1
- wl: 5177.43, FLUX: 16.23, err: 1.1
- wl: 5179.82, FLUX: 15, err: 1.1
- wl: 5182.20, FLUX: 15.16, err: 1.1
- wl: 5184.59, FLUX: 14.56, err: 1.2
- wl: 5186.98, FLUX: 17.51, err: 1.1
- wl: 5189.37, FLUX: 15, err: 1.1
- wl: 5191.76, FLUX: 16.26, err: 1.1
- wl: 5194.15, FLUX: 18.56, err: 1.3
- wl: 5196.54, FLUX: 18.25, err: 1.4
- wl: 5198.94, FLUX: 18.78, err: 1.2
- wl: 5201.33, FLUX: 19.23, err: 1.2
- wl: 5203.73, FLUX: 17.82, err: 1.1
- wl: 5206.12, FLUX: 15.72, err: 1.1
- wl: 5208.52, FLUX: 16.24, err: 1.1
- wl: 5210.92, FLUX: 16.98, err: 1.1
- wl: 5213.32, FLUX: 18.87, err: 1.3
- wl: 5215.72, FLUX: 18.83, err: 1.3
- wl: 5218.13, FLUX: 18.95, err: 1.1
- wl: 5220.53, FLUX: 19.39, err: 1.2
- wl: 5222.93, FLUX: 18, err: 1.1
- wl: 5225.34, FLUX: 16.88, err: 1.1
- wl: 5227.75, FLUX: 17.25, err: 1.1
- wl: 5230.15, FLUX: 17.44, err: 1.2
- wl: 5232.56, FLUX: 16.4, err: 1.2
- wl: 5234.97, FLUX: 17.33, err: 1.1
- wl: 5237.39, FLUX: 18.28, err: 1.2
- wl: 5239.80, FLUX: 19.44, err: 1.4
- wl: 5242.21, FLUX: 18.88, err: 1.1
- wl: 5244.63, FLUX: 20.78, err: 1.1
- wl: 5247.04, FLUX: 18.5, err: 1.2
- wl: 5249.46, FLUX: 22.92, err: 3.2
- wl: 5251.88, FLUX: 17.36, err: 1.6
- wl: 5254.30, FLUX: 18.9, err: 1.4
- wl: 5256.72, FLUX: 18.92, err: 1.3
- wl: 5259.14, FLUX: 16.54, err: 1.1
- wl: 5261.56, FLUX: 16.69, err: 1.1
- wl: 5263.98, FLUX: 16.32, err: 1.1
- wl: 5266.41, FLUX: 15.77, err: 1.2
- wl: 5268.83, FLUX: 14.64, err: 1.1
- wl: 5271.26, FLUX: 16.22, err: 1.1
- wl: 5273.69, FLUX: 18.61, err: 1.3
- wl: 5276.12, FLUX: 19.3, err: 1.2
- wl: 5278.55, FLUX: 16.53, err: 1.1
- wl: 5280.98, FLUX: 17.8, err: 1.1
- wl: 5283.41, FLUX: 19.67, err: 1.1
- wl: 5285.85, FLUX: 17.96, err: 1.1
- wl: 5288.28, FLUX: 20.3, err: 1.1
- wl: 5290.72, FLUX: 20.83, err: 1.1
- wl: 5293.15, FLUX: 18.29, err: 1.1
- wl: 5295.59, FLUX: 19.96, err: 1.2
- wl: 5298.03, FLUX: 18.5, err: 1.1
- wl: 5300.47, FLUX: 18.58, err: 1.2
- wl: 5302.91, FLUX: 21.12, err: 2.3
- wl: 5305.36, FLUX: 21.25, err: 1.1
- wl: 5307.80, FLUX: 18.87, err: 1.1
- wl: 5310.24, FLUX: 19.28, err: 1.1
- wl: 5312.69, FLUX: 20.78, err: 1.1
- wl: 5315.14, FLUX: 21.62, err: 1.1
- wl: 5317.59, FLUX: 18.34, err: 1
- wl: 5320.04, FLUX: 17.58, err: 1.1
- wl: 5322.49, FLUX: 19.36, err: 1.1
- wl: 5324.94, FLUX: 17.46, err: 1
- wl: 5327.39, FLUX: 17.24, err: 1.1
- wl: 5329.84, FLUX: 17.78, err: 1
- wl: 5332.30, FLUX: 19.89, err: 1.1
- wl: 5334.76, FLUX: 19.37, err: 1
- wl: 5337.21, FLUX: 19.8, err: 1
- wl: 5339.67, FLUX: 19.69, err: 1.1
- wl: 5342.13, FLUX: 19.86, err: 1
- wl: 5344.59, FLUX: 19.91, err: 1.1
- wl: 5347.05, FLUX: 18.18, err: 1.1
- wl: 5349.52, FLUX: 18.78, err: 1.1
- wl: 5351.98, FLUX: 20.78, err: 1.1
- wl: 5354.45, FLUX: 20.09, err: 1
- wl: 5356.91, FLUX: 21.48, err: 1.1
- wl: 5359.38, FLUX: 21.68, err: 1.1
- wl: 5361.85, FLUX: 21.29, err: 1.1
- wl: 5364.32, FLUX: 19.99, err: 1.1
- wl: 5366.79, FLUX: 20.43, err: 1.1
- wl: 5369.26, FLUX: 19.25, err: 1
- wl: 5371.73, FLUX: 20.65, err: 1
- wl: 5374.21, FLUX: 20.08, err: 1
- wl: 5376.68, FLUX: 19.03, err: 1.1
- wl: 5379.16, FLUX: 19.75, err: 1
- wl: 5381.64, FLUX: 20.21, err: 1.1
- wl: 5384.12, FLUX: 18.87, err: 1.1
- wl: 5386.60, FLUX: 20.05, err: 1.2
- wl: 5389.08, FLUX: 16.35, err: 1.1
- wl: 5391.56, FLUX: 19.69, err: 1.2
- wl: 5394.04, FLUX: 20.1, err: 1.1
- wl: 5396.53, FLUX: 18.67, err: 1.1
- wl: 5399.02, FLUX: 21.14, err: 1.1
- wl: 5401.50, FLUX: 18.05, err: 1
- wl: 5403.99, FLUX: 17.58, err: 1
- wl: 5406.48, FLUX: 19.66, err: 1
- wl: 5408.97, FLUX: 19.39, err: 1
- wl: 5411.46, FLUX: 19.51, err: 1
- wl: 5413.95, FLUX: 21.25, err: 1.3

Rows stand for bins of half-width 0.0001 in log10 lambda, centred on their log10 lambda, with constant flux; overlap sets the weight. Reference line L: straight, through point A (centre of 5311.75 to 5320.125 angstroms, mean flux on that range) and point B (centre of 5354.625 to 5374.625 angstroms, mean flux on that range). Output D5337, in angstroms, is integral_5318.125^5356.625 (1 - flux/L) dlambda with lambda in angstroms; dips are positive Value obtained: 2.02 angstroms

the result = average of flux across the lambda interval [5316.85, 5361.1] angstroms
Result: 19.3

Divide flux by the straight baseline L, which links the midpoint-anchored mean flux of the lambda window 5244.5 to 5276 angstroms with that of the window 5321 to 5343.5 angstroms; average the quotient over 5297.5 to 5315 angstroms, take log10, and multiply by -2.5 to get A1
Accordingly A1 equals -0.08 mag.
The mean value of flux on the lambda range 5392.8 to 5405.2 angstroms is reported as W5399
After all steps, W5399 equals 19.1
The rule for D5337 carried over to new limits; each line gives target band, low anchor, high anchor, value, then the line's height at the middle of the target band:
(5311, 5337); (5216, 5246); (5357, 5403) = 0.30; 19.2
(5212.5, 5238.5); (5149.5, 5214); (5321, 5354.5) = -0.91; 17.3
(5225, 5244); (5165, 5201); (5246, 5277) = -0.85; 17.1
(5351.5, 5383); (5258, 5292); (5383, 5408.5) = -2.76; 18.7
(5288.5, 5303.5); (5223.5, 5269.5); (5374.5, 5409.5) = -0.98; 18.3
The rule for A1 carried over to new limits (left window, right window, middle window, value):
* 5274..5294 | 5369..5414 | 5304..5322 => -0.04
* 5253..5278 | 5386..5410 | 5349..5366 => -0.12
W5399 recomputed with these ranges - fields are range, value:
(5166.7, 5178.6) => 14.6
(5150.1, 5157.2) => 18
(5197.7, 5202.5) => 19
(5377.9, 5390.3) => 19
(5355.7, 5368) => 21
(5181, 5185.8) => 14.9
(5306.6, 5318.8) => 19.8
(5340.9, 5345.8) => 19.9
